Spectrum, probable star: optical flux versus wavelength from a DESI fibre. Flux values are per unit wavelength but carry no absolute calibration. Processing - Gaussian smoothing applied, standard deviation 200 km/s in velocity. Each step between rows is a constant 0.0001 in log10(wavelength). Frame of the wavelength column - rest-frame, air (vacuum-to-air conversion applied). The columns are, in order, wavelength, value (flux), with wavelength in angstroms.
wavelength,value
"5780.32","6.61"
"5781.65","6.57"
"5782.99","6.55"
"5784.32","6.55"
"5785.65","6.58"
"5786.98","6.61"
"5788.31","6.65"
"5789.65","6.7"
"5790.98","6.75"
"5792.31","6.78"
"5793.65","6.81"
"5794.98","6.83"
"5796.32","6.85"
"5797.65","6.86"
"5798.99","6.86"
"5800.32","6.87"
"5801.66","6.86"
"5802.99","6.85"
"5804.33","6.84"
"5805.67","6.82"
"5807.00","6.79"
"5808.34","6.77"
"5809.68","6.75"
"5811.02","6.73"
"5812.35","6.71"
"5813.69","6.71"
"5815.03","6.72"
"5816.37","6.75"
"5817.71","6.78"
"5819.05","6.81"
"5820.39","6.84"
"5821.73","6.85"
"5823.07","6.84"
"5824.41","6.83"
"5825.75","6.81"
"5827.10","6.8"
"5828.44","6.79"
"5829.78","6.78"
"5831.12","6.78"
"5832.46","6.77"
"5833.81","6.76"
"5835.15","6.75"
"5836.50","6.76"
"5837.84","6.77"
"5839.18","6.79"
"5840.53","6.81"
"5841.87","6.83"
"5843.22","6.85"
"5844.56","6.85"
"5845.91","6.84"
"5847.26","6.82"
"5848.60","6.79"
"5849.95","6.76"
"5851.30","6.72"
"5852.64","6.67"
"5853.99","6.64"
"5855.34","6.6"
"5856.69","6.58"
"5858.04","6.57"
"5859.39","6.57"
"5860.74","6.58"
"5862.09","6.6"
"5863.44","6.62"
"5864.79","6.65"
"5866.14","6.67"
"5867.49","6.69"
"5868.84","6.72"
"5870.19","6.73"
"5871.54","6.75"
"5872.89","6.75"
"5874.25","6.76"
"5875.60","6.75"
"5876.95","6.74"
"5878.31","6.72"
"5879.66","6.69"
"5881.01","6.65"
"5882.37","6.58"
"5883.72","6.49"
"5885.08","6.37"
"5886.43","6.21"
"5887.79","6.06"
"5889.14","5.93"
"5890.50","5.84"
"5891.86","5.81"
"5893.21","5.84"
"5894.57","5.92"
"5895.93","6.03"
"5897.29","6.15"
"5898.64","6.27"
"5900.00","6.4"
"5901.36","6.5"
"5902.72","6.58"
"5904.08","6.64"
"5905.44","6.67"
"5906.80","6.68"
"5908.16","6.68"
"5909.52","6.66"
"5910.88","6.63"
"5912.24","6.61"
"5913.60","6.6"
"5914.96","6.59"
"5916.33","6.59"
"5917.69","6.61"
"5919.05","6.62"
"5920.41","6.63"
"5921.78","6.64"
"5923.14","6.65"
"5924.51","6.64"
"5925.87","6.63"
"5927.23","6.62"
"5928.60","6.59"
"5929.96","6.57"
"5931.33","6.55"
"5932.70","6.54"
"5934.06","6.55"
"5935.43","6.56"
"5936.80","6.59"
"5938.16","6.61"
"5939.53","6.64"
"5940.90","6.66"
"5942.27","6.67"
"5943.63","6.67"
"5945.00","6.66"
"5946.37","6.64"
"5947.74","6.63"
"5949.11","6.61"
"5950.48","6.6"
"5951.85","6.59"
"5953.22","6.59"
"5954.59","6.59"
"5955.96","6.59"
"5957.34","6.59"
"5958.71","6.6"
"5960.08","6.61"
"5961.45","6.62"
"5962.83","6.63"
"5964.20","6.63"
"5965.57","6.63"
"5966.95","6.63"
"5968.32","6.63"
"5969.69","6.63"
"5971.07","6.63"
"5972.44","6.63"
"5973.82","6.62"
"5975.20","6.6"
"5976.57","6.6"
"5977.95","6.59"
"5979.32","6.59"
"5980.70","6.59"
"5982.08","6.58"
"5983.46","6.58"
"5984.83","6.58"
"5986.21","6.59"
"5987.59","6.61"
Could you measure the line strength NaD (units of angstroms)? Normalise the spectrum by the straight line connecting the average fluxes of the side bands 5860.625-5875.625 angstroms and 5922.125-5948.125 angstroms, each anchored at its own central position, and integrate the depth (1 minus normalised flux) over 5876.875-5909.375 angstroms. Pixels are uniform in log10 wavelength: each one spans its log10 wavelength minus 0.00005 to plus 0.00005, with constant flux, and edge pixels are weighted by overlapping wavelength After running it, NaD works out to 1.5 angstroms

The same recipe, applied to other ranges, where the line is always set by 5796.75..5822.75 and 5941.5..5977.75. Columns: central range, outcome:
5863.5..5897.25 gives 1.44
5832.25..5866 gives 0.18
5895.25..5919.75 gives 0.56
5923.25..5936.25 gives 0.14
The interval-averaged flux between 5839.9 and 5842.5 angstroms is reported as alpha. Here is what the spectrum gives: 6.83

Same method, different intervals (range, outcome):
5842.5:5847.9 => 6.83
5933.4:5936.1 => 6.55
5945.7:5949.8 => 6.63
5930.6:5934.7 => 6.54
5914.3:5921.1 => 6.6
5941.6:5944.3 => 6.69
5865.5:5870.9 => 6.71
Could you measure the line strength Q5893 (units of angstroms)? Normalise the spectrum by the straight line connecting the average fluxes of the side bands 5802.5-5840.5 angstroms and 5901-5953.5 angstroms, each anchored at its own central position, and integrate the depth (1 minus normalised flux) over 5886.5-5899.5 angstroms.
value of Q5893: 1.3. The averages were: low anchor 6.78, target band 6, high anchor 6.62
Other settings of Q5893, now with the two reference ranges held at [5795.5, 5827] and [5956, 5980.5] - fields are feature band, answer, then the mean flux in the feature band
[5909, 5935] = 0.25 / 6.61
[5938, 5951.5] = 0.01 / 6.64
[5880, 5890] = 0.57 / 6.33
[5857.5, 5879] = 0.17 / 6.68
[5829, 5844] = -0.03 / 6.79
